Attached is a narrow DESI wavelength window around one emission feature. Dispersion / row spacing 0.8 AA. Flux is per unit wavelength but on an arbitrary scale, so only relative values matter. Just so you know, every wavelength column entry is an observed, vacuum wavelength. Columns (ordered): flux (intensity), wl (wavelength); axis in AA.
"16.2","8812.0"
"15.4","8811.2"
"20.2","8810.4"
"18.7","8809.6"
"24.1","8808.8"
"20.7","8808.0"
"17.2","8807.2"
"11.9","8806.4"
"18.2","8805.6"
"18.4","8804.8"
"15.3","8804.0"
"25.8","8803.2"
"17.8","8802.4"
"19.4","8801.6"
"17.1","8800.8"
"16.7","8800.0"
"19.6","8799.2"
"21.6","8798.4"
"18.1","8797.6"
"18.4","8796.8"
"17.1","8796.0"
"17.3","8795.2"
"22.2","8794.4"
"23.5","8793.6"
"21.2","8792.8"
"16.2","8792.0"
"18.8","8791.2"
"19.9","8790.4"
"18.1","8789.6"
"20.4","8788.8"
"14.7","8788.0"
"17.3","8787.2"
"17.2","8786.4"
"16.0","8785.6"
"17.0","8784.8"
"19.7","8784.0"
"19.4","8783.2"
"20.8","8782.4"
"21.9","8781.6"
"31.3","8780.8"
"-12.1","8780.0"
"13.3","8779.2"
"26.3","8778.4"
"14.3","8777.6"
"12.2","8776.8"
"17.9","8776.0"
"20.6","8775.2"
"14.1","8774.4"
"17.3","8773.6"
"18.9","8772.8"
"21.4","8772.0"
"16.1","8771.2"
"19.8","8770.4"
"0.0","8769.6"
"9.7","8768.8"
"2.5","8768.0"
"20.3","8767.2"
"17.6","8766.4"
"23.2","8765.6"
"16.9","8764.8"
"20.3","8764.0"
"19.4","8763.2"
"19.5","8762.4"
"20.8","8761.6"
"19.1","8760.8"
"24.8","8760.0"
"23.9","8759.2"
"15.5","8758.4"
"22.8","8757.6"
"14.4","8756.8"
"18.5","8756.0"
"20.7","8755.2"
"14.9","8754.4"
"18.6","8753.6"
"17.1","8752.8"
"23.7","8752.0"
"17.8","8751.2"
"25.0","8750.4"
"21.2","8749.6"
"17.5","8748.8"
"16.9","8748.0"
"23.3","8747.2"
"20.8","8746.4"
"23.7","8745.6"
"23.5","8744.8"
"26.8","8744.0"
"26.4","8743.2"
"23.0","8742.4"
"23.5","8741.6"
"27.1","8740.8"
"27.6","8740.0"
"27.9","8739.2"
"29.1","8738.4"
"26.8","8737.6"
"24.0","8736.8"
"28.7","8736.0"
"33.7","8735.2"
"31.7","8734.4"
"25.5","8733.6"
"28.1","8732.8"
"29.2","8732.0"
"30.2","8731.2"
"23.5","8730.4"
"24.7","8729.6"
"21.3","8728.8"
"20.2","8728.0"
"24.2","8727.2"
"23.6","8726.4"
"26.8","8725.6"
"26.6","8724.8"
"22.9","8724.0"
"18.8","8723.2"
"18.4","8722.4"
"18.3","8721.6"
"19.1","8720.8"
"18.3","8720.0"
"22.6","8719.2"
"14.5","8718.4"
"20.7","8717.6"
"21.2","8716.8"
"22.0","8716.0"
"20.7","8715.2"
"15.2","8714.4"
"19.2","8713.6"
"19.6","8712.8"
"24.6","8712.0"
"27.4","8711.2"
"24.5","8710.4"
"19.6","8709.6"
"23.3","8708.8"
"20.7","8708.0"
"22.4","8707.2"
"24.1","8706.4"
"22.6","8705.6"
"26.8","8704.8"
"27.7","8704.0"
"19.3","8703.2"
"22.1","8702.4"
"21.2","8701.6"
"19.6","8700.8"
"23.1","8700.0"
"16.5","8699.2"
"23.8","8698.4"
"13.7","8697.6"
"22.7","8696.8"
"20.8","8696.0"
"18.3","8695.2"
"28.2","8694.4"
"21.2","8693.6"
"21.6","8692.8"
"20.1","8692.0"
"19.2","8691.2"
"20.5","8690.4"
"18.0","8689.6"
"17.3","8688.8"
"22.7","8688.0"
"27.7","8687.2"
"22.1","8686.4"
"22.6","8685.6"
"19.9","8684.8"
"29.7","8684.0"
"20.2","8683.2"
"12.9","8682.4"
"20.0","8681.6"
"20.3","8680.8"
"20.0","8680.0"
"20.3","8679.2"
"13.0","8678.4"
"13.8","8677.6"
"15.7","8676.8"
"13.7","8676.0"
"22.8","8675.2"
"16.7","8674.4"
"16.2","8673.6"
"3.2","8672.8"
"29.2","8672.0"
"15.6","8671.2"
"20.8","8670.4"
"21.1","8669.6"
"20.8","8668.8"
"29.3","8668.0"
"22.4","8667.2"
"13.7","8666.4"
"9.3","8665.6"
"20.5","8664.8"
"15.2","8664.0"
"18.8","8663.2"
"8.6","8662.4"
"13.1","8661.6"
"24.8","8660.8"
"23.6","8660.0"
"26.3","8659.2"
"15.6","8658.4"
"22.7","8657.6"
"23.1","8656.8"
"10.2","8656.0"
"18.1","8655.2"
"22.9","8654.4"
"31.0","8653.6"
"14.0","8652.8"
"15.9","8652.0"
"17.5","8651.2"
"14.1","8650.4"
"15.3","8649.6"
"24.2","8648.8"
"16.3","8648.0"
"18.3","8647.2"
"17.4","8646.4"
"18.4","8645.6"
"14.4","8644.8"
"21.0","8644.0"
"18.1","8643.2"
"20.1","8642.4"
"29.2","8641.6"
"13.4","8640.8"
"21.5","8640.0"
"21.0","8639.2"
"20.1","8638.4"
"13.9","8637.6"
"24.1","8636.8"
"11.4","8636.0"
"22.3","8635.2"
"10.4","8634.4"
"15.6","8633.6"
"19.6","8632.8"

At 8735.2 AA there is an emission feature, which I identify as [N II]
